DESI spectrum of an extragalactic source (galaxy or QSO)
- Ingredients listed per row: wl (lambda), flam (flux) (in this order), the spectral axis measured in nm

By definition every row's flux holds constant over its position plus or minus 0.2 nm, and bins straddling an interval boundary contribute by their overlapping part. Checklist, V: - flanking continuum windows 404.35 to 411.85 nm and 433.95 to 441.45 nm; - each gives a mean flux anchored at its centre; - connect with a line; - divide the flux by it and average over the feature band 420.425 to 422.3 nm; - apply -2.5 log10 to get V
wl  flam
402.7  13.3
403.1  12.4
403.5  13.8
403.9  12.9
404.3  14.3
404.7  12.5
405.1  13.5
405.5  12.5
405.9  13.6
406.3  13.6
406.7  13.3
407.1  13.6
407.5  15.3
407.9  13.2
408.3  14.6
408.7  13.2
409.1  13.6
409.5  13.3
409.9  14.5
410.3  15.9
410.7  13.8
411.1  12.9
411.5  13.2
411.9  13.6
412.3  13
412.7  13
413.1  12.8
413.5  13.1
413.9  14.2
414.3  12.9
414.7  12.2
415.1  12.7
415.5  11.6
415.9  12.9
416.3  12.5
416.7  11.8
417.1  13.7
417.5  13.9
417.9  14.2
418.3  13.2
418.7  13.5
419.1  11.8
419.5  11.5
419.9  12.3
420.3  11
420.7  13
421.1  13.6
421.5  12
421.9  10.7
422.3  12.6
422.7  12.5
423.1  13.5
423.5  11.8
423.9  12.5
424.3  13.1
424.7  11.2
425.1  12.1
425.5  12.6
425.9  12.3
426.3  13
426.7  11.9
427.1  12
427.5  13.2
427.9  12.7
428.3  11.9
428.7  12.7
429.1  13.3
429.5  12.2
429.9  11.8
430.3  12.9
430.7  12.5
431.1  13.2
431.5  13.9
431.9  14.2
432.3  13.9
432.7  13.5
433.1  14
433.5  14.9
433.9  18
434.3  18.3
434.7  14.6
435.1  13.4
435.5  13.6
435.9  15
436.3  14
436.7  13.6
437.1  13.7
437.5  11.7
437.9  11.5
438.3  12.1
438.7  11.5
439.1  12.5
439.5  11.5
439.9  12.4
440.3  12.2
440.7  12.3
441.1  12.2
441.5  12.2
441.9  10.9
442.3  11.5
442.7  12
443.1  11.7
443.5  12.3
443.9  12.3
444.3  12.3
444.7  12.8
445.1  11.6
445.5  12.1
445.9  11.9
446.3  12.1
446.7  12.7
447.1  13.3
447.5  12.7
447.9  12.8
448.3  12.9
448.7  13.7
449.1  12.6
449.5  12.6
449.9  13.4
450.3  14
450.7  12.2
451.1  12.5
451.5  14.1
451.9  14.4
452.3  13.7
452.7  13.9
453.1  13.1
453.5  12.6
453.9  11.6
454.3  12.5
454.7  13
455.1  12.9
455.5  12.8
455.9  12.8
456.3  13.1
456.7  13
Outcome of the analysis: 0.098 mag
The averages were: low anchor 13.7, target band 12.3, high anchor 13.2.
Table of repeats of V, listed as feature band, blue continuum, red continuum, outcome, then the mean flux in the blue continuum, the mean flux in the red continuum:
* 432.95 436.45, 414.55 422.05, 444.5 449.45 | -0.200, 12.5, 12.6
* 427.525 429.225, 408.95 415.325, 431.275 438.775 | 0.095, 13.4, 14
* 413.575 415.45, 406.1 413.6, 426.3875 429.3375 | 0.040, 13.7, 12.5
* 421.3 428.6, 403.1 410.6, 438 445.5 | 0.044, 13.7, 12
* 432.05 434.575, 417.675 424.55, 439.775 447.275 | -0.242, 12.5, 12.1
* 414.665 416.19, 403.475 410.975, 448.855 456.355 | 0.103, 13.7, 13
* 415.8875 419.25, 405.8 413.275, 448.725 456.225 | 0.040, 13.7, 13.1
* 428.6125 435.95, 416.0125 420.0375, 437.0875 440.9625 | -0.139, 12.8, 12.1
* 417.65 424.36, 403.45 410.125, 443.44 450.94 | 0.064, 13.6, 12.7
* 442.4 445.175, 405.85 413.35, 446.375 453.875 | 0.091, 13.7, 13.1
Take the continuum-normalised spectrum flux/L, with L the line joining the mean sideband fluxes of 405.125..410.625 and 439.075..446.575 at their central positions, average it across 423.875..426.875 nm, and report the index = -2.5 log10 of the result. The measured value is 0.05 mag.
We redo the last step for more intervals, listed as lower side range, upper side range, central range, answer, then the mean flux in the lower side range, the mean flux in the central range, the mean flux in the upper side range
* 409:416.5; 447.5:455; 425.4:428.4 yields 0.061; 13.2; 12.5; 13.1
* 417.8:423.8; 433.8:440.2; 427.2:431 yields 0.035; 12.5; 12.6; 13.5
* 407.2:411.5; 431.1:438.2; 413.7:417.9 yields 0.091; 14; 12.9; 14.2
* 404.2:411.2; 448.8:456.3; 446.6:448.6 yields 0.016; 13.7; 12.9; 13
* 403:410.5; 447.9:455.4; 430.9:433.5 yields -0.042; 13.7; 13.9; 13.1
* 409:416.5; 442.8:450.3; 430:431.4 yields 0.002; 13.2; 12.9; 12.6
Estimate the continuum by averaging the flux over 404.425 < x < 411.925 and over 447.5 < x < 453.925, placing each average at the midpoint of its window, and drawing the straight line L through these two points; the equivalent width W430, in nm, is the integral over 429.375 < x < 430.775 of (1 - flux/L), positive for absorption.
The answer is 0.11 nm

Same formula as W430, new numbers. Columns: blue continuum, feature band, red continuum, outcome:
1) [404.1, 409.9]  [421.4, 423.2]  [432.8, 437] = 0.26 nm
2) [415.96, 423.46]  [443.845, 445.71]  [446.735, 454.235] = 0.11 nm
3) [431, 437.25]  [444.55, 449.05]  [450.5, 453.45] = 0.36 nm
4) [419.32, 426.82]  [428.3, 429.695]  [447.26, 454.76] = -0.02 nm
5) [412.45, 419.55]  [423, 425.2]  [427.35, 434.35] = 0.16 nm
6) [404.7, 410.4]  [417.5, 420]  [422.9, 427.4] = 0.00 nm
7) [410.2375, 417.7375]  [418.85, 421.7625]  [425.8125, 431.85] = 0.17 nm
